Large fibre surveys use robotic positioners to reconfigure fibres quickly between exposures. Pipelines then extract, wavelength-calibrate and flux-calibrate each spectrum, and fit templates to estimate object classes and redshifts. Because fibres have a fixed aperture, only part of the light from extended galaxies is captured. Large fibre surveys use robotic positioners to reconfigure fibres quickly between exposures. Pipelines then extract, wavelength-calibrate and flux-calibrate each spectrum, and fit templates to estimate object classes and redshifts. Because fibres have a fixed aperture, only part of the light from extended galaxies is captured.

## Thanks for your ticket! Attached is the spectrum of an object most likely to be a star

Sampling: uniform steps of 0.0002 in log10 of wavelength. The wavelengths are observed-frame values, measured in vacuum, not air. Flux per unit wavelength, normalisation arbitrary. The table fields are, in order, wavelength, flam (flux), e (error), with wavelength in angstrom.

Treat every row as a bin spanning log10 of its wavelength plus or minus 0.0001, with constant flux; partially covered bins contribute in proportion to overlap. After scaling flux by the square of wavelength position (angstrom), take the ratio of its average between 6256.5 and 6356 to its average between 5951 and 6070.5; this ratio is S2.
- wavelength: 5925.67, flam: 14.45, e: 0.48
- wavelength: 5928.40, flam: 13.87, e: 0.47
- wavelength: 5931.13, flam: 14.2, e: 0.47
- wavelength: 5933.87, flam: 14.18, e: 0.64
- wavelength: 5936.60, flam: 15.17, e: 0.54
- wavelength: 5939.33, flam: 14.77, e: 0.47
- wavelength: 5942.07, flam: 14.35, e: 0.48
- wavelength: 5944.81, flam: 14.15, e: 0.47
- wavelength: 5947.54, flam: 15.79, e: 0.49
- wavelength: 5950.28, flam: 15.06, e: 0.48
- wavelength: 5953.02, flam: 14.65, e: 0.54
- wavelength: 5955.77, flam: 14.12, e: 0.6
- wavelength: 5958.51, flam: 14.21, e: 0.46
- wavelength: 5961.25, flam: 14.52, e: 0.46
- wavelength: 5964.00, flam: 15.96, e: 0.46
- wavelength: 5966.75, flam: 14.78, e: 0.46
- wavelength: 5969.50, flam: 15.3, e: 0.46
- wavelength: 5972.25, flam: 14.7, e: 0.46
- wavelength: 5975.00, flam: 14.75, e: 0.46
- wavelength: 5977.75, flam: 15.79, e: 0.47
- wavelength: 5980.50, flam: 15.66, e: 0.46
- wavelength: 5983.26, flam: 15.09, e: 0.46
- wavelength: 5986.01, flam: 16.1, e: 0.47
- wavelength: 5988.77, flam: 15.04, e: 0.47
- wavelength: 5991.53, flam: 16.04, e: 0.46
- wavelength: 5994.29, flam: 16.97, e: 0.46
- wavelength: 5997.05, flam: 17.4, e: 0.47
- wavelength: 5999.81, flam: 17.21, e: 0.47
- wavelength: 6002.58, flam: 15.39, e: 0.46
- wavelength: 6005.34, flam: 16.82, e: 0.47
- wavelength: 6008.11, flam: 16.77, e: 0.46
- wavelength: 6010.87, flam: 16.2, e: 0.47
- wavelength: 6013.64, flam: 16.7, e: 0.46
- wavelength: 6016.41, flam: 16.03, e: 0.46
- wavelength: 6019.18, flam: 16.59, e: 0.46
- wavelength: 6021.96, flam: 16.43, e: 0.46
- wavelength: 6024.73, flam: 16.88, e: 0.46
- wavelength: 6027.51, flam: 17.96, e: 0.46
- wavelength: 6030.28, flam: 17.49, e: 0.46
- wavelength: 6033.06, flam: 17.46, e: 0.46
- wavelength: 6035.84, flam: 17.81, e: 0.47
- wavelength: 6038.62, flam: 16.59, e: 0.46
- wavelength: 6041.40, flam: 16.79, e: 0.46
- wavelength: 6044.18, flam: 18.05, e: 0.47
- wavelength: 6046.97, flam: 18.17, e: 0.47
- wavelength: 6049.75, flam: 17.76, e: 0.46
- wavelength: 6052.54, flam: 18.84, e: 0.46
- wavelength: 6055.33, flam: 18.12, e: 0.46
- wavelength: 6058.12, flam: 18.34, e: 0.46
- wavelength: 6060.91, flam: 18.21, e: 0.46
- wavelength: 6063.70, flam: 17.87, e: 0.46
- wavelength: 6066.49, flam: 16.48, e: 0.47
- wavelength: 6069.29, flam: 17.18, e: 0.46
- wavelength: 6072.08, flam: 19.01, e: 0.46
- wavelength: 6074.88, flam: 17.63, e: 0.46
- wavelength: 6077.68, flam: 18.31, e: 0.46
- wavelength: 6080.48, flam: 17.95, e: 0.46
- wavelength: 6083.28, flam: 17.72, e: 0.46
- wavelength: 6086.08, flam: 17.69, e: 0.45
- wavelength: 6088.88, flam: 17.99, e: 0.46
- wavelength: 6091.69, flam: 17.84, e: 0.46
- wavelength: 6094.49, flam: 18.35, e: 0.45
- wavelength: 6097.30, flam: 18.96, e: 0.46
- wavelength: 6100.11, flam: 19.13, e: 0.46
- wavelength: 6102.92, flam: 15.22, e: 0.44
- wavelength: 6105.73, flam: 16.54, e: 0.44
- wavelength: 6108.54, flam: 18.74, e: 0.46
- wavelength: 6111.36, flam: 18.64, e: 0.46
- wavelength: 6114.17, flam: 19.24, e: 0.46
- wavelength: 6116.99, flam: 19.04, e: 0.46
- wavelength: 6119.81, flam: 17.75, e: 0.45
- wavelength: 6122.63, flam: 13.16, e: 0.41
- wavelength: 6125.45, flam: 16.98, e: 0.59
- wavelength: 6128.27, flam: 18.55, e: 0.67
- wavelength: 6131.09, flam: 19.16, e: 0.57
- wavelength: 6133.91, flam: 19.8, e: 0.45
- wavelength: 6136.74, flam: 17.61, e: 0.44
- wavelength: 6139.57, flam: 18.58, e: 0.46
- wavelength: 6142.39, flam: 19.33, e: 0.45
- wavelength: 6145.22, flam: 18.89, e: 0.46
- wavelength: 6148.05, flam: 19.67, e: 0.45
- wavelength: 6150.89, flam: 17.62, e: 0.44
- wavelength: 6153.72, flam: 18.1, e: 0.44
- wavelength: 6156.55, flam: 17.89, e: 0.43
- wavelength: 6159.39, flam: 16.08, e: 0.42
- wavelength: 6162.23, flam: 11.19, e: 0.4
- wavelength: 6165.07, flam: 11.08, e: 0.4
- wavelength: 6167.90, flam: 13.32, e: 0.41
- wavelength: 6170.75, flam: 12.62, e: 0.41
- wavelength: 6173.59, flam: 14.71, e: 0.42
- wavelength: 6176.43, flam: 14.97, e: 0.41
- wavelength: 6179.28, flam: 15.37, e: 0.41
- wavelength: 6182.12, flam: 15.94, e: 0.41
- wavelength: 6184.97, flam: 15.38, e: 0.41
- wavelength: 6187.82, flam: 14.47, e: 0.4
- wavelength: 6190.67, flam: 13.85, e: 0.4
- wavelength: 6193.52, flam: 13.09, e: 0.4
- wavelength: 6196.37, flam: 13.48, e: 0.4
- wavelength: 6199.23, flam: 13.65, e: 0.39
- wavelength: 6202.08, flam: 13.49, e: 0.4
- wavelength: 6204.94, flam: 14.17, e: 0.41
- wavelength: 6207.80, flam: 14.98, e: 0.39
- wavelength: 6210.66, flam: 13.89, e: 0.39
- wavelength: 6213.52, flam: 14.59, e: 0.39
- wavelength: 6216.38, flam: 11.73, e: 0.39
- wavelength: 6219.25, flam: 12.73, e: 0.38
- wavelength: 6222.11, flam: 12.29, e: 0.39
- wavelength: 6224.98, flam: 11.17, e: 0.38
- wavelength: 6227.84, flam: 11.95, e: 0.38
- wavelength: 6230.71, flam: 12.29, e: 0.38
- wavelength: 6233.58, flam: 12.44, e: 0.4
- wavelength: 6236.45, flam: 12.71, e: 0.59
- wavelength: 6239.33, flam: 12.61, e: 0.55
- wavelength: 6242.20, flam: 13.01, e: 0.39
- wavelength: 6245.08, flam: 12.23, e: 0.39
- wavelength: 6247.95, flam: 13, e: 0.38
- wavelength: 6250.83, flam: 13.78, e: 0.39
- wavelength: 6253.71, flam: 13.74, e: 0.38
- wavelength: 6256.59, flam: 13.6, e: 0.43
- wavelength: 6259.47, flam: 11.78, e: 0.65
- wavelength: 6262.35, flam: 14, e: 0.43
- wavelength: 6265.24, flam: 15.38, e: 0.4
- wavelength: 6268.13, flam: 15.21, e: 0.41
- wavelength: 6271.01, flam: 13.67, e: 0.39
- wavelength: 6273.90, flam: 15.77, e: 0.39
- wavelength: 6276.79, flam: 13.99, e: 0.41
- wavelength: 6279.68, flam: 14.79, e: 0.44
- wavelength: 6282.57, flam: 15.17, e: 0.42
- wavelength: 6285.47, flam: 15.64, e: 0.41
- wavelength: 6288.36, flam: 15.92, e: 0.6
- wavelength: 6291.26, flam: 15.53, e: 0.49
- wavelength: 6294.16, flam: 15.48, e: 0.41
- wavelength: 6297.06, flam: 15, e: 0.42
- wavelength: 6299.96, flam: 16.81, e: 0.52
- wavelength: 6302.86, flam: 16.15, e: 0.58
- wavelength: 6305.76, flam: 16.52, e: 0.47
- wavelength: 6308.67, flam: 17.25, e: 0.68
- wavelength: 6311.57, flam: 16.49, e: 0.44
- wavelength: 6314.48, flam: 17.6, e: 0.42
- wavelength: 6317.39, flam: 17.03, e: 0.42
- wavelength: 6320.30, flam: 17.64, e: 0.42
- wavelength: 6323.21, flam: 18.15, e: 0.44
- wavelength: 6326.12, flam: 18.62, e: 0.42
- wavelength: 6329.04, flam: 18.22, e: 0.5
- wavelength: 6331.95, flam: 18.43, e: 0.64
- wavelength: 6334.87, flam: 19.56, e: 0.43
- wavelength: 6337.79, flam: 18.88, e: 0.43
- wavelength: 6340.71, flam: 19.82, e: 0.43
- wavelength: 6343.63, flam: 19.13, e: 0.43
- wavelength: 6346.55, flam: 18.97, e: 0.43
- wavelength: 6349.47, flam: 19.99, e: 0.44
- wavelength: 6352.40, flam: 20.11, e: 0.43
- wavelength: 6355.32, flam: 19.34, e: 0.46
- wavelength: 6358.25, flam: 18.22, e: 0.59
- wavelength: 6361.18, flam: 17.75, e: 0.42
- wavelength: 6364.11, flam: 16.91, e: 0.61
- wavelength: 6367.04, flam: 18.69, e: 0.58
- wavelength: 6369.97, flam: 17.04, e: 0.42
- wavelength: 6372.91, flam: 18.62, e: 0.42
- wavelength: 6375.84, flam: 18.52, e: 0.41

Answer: 1.12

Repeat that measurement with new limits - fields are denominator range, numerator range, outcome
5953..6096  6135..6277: 0.90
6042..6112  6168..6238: 0.79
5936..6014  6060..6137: 1.20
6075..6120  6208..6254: 0.74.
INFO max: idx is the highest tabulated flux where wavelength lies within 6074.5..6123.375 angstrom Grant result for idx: 19.24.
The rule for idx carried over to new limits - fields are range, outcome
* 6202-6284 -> 15.77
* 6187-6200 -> 14.47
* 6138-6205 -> 19.67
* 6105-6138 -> 19.8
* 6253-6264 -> 14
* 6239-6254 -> 13.78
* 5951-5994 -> 16.1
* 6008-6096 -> 19.01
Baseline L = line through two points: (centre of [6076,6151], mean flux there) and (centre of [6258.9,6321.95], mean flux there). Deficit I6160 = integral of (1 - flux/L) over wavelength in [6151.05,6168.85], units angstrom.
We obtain 2.66 angstrom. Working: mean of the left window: 18.1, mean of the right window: 15.6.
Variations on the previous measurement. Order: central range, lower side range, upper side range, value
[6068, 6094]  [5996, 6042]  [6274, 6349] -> -1.6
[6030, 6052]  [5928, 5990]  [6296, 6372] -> -2.8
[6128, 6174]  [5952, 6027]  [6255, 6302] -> -4.3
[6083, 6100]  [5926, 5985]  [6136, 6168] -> -2.2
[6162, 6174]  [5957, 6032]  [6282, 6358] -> 3.1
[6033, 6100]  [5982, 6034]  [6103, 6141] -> -2.6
